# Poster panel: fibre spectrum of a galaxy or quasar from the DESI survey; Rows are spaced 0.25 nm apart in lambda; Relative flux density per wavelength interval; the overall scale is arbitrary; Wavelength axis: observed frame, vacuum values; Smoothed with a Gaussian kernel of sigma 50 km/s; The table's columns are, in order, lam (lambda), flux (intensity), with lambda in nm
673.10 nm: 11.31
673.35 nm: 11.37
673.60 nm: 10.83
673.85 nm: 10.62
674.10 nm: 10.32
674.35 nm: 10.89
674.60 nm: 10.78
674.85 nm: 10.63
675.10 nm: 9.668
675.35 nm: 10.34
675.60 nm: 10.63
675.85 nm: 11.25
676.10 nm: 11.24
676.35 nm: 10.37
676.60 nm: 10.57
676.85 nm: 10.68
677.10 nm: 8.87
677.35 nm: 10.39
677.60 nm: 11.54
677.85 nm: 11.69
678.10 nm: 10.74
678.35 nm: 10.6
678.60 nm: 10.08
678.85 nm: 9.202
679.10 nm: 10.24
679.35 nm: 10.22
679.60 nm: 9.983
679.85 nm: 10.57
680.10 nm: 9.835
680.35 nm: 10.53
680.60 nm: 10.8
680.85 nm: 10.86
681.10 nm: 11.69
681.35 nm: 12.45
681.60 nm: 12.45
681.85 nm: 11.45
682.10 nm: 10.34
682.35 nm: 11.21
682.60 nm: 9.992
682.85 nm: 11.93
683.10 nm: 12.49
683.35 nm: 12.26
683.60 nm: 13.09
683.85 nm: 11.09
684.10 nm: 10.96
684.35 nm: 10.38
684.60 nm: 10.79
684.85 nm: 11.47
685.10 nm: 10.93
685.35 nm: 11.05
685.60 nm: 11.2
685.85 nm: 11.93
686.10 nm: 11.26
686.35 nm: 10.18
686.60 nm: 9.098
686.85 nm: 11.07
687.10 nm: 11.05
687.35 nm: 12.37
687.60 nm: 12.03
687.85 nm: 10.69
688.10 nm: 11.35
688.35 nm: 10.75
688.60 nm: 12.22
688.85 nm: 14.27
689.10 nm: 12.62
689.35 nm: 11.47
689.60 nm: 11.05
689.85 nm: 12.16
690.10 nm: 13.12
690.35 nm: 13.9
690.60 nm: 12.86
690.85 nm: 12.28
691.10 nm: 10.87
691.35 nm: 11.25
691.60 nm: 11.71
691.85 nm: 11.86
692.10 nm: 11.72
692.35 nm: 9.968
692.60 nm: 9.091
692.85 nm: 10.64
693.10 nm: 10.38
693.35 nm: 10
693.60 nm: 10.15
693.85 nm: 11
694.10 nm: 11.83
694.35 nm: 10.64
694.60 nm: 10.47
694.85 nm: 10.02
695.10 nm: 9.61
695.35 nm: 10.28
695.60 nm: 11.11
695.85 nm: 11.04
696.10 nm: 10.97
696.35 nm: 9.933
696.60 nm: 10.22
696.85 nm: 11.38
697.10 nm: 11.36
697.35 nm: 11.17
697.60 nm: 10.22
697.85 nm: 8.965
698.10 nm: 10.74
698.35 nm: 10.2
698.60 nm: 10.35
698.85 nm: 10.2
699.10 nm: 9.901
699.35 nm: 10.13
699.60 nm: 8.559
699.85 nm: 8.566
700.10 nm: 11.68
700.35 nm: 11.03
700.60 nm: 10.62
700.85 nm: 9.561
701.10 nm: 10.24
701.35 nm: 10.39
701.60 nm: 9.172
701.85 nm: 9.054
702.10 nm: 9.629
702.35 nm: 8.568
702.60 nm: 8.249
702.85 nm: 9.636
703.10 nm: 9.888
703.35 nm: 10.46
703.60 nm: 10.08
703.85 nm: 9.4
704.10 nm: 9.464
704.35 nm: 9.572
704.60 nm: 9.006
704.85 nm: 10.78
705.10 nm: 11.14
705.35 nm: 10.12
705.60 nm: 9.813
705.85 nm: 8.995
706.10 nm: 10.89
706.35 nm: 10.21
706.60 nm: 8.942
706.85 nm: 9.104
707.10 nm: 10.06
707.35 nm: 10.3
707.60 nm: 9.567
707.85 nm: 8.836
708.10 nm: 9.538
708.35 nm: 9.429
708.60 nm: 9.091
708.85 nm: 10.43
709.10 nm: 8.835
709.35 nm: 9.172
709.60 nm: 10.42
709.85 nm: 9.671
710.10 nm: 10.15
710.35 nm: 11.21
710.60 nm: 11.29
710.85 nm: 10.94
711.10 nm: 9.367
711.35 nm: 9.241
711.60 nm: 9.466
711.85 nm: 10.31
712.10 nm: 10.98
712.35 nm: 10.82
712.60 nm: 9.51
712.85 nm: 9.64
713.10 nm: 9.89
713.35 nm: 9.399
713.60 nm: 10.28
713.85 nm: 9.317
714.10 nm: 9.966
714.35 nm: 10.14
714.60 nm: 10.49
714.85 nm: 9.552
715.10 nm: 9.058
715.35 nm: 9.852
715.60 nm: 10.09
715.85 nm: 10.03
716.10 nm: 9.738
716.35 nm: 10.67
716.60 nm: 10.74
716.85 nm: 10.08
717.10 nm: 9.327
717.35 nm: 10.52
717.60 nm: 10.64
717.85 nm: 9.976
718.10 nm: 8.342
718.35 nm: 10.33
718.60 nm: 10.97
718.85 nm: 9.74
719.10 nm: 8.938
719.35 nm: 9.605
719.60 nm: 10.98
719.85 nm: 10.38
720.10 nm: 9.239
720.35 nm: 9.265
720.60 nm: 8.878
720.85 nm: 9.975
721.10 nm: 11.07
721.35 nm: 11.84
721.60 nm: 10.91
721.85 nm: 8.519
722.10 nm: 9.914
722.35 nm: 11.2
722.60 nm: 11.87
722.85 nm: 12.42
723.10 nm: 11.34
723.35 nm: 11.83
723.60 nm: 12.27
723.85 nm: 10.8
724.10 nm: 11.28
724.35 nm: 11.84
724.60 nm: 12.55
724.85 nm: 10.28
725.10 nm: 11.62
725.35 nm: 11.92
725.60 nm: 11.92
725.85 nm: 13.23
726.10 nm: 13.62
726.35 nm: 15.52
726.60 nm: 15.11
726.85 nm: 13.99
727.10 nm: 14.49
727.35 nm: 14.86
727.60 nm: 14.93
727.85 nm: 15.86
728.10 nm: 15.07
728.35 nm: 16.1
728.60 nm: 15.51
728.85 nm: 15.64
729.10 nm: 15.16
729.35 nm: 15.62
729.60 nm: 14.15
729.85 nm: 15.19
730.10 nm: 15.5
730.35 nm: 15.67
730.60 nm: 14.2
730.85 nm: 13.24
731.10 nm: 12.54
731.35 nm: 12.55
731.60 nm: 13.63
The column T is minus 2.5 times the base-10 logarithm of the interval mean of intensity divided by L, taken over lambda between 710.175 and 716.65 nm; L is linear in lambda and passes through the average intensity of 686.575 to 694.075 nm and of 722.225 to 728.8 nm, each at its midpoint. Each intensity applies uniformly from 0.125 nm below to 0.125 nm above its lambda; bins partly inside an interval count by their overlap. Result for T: 0.24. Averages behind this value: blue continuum 11.5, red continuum 13.2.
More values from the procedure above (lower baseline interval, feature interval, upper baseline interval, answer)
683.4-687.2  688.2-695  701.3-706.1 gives -0.081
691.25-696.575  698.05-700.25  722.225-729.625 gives 0.110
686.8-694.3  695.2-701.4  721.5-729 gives 0.145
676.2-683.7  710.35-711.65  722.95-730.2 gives 0.242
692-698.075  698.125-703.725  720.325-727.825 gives 0.103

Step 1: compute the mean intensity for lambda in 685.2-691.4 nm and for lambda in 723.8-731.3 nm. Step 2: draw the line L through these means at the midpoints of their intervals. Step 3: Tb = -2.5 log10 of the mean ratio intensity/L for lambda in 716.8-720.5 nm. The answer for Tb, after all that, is 0.333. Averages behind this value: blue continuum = 11.7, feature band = 9.88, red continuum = 13.9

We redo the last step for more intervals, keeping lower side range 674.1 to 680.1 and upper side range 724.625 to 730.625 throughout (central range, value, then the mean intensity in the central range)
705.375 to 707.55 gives 0.28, 9.8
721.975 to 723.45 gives 0.22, 11.4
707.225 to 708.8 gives 0.33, 9.51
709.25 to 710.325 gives 0.28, 10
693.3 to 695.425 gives 0.13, 10.5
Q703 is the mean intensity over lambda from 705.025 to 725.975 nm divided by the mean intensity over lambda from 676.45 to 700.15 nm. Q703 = 0.9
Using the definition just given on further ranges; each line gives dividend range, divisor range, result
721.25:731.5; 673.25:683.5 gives 1.22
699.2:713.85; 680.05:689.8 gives 0.87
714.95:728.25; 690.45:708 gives 1.11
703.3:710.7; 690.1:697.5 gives 0.90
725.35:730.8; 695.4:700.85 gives 1.42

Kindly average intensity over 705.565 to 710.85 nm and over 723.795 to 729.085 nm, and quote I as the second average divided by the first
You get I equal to 1.39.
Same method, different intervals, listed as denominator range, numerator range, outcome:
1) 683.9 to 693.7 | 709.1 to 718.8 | 0.88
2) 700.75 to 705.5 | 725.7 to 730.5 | 1.54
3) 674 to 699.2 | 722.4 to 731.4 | 1.24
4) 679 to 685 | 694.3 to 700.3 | 0.93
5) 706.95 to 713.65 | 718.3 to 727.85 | 1.17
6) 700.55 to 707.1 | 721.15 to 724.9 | 1.16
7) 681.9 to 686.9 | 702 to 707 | 0.87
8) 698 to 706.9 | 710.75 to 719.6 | 1.01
